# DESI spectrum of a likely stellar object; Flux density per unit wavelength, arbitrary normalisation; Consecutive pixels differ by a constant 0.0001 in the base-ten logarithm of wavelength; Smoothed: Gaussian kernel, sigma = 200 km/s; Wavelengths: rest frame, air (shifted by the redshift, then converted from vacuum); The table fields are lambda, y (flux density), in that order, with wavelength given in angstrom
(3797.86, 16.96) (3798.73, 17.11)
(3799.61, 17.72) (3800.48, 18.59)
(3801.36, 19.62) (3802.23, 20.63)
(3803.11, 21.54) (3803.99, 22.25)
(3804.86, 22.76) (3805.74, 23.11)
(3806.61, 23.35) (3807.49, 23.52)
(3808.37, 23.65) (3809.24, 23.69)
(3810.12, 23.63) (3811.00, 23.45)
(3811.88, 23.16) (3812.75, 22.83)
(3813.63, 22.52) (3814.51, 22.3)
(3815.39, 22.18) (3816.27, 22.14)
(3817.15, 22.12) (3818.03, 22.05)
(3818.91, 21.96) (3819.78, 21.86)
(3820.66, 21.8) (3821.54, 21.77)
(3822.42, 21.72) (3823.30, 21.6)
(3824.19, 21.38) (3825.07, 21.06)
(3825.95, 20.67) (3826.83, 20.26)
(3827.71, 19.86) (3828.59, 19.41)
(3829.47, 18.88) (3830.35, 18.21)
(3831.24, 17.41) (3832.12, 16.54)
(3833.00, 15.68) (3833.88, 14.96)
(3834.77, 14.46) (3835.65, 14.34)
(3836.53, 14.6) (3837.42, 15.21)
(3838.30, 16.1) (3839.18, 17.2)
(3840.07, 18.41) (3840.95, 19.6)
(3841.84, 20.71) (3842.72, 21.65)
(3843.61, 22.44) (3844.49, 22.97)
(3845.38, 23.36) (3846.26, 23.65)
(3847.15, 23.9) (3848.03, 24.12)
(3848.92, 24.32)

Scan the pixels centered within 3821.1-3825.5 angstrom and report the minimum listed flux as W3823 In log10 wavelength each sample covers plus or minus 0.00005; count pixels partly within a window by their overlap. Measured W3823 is 21.06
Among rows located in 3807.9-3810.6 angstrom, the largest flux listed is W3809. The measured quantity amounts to 23.69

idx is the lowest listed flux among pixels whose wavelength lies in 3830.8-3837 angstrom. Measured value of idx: 14.34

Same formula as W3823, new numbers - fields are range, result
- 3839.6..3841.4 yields 18.41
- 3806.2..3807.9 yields 23.35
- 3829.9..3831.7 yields 17.41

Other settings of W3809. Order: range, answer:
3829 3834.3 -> 18.88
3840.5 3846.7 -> 23.65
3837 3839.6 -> 17.2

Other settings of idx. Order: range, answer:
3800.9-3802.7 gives 19.62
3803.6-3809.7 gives 22.25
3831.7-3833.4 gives 15.68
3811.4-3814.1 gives 22.52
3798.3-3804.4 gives 17.11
